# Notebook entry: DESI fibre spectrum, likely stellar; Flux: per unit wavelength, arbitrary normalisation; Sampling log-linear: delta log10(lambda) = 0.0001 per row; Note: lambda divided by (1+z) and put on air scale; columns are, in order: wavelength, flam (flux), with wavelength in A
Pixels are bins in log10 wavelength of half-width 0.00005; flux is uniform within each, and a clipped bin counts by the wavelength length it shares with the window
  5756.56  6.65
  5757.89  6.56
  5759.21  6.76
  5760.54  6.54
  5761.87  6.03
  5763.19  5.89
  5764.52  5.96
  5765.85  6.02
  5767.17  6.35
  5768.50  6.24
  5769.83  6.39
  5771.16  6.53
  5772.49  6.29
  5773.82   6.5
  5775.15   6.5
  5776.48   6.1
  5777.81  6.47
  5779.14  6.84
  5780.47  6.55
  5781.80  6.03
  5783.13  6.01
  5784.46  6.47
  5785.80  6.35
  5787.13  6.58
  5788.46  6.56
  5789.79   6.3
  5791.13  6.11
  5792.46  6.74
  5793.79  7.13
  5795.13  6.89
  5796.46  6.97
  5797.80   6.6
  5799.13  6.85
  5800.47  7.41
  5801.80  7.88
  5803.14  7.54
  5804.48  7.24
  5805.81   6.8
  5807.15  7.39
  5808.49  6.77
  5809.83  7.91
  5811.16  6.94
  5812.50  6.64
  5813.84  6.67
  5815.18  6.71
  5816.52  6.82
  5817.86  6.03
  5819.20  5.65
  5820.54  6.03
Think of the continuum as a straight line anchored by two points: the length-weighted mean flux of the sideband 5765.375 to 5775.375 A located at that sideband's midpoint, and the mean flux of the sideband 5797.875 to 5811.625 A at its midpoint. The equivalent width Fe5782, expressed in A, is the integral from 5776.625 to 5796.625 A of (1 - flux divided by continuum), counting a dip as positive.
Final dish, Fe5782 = 0.8 A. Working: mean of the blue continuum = 6.35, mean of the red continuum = 7.25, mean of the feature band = 6.51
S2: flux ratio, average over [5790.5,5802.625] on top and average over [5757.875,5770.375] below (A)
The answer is 1.11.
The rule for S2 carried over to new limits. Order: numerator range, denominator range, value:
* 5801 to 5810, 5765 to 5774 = 1.16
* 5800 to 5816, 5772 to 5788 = 1.12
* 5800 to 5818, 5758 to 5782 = 1.12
